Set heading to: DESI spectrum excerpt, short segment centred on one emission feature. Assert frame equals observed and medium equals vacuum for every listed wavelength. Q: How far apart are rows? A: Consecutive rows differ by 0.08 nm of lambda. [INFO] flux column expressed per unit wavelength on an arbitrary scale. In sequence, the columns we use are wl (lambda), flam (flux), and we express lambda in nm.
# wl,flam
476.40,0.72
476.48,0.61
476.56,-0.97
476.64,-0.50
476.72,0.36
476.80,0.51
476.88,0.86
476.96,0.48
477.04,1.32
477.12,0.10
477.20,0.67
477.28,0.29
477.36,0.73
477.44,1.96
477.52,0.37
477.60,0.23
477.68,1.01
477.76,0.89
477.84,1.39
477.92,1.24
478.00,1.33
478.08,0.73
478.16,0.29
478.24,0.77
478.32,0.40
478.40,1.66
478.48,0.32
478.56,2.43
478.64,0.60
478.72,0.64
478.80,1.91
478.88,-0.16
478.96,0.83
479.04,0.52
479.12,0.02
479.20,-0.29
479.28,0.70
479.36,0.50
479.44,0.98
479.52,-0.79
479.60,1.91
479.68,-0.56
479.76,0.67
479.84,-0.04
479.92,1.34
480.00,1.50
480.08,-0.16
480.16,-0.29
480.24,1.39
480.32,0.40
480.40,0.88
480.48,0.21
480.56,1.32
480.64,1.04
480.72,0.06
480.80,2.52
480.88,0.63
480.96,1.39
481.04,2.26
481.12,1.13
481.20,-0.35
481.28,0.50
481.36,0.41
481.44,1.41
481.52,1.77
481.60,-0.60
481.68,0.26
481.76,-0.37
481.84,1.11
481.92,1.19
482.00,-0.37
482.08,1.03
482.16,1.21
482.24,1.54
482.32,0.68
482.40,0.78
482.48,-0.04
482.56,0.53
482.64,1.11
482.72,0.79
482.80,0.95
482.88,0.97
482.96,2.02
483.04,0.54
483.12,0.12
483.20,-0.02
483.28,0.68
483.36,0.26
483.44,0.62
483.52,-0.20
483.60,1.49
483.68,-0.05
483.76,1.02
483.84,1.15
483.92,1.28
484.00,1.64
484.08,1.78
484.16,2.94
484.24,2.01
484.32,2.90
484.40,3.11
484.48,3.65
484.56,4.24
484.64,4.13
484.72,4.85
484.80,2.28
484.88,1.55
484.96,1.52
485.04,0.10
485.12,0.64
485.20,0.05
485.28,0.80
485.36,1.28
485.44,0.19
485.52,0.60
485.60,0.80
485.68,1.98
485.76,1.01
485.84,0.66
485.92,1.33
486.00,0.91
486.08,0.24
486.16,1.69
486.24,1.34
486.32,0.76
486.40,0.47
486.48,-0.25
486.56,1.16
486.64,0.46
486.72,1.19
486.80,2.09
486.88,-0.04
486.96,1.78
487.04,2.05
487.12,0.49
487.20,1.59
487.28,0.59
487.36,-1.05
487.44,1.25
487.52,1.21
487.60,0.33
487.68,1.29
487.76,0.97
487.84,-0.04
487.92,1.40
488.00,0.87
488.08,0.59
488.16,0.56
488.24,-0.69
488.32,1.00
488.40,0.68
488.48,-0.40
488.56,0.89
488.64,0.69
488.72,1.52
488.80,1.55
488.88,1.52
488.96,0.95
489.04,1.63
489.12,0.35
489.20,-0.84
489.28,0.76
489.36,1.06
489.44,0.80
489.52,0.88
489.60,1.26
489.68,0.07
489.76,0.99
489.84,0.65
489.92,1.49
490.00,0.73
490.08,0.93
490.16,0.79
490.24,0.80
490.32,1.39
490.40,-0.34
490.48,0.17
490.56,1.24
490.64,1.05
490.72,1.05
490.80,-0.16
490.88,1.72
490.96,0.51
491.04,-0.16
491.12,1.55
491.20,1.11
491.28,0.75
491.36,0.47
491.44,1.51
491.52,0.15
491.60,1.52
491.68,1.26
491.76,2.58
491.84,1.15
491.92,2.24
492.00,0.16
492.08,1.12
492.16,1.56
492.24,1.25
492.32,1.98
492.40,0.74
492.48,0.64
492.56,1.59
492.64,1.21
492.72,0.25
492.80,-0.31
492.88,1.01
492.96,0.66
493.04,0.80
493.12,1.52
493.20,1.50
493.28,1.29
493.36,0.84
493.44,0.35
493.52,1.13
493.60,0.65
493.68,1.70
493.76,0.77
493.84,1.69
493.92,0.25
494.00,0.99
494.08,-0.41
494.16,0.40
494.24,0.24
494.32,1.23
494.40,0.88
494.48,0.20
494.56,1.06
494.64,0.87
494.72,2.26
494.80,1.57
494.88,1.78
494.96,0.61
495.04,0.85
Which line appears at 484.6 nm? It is [O II] 3727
